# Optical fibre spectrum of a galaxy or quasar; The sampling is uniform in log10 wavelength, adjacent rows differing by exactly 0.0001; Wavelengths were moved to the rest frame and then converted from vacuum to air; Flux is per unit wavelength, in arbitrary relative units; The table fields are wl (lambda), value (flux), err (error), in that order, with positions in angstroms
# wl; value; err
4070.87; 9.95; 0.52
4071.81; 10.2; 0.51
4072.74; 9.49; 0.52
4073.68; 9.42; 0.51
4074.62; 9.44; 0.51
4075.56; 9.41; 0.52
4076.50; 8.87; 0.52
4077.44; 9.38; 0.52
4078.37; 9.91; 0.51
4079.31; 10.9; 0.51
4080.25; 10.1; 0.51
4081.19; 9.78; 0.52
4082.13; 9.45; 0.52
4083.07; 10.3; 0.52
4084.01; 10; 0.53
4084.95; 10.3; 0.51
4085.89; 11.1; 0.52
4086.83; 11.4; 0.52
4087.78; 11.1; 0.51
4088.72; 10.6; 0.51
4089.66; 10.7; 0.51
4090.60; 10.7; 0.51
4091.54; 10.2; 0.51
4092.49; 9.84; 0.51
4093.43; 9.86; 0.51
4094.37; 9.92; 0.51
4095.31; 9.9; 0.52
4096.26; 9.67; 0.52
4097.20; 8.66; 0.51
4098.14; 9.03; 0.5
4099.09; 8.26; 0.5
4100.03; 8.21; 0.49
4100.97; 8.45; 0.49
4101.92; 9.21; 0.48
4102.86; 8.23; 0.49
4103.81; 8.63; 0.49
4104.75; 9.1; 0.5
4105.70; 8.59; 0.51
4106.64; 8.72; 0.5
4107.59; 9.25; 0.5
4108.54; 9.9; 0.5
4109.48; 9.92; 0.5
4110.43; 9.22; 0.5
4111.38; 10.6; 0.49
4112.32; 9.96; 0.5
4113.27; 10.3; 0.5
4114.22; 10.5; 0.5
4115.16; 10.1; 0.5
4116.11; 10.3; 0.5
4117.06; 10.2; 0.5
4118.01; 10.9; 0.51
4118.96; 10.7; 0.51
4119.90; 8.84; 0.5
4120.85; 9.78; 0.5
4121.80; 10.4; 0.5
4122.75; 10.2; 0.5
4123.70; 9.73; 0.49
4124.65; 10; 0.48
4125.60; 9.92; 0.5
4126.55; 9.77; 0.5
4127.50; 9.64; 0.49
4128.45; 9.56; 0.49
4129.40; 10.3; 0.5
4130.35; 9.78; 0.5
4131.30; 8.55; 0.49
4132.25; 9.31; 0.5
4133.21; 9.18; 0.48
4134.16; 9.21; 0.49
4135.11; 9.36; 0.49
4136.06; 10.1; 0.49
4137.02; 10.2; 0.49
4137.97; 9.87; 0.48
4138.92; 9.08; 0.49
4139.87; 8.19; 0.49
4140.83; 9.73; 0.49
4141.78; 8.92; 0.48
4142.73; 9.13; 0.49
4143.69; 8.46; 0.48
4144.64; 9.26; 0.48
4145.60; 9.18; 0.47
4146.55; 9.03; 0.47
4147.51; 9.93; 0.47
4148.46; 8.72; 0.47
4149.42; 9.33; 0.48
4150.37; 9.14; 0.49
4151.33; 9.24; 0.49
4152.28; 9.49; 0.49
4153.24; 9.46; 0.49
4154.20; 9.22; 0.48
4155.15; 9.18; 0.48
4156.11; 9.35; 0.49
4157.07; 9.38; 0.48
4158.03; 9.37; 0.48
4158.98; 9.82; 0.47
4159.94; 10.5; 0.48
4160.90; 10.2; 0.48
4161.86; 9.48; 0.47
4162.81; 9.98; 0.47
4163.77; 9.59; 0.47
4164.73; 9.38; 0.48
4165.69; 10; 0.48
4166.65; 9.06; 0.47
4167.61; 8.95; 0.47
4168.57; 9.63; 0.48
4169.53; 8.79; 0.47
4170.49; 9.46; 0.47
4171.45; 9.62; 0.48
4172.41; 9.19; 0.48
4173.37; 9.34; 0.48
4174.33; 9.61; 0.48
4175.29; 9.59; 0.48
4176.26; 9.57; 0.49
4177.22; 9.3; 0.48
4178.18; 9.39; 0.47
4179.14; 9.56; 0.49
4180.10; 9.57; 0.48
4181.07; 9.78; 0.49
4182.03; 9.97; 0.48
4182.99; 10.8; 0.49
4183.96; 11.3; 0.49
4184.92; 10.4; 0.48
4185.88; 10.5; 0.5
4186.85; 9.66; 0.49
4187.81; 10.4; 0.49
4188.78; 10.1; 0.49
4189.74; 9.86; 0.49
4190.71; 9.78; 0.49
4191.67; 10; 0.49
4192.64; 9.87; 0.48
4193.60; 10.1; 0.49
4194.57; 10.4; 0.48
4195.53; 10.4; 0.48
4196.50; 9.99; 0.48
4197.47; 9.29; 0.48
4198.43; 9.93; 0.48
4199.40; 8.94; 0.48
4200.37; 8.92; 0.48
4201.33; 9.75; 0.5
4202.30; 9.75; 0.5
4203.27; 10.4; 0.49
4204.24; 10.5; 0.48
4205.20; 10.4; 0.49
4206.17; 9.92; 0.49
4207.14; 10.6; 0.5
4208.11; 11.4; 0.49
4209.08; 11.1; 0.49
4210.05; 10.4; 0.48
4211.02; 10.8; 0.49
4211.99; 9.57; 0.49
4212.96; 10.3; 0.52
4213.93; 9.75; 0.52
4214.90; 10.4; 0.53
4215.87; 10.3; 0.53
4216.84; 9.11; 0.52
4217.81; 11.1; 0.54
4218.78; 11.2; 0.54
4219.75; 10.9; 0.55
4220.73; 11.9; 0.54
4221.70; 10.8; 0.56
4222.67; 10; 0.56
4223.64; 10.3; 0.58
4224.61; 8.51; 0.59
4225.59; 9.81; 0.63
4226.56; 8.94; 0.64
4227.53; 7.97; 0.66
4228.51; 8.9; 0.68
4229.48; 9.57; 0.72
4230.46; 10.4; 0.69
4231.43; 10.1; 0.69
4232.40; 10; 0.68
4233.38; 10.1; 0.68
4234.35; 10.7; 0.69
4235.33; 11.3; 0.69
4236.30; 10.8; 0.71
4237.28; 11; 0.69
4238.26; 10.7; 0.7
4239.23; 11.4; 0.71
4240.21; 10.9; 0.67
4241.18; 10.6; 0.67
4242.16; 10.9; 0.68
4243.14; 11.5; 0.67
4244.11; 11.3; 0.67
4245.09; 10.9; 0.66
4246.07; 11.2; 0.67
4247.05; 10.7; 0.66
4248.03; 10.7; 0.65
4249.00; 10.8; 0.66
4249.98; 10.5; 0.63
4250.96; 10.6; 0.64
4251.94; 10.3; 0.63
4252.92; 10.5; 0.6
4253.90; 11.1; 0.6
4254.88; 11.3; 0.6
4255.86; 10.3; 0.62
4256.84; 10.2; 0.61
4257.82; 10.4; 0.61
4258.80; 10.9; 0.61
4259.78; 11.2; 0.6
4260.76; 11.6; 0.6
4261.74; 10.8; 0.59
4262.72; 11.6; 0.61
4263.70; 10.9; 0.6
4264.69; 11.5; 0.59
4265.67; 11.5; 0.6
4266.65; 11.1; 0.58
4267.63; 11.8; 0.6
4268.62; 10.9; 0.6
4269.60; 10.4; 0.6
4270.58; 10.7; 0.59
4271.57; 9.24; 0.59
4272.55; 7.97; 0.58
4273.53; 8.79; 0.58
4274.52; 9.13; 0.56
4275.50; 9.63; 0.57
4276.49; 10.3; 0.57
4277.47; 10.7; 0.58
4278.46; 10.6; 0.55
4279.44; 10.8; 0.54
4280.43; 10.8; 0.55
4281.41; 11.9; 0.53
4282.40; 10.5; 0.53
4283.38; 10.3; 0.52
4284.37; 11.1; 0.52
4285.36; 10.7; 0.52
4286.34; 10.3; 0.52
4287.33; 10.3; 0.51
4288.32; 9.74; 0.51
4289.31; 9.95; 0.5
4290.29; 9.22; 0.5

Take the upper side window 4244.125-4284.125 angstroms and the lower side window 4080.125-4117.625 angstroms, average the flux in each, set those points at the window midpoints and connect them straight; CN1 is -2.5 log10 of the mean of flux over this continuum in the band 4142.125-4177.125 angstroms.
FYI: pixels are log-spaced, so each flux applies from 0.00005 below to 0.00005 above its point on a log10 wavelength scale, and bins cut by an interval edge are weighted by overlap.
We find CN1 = 0.08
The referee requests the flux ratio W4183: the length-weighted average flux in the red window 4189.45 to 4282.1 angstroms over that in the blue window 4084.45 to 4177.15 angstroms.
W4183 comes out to 1.08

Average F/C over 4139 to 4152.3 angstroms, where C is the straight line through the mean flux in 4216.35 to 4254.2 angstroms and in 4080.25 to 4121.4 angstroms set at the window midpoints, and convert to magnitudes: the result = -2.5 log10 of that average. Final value 0.10 mag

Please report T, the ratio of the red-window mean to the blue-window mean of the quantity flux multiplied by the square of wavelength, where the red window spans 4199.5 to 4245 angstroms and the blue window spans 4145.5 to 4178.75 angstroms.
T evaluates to 1.1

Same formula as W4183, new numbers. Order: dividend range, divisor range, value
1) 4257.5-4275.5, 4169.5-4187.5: 1.08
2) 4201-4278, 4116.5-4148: 1.09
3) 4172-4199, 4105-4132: 1.01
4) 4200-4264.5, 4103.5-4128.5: 1.07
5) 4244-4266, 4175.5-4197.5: 1.09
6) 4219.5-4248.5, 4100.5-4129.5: 1.07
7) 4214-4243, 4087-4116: 1.07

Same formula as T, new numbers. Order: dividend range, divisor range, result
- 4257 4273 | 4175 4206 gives 1.12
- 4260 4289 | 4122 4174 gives 1.18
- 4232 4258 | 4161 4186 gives 1.15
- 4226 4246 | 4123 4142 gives 1.15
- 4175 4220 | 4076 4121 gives 1.08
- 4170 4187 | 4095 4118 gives 1.08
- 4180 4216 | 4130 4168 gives 1.11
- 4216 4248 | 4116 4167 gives 1.14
